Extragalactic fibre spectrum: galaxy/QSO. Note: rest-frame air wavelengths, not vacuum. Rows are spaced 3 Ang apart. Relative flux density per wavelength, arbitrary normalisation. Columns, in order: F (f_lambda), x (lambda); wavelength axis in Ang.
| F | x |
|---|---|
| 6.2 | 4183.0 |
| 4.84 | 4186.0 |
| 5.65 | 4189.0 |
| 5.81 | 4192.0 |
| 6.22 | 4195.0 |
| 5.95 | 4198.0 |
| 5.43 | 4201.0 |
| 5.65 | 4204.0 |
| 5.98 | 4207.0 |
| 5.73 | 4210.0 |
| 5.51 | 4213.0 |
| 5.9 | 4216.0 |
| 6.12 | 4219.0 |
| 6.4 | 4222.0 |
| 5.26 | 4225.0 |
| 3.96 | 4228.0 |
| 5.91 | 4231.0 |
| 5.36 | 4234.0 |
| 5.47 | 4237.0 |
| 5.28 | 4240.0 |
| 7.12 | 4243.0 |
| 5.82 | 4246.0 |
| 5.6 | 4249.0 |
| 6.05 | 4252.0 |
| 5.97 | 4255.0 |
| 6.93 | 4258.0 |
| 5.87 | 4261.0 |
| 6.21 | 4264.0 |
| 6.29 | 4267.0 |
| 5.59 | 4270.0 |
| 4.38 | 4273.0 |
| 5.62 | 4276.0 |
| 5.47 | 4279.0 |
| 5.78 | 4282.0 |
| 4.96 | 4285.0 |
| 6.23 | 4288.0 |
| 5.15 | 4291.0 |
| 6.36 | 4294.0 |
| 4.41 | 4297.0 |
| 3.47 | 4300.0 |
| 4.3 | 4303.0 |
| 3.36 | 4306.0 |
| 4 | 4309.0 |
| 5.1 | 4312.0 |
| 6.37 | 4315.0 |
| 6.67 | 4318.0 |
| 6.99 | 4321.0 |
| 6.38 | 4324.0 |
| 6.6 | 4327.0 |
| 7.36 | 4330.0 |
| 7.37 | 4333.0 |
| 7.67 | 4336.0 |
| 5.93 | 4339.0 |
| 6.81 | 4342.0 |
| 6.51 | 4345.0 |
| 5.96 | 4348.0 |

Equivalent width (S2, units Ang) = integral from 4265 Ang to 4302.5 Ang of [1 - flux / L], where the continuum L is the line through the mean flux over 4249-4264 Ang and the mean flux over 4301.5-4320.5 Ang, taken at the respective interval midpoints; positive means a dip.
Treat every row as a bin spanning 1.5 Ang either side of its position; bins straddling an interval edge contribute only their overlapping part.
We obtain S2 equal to 2.2 Ang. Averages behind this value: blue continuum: 6.14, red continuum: 5.07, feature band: 5.29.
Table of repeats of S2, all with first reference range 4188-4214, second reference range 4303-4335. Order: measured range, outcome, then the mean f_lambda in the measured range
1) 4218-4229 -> 0.65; 5.47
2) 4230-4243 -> 0.35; 5.68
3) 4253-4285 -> 0.60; 5.77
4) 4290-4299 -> 1.08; 5.21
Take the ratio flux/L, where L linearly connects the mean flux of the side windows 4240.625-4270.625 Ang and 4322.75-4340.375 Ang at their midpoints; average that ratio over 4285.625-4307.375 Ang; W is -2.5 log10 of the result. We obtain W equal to 0.34 mag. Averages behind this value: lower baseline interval 6.14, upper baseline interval 6.9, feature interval 4.77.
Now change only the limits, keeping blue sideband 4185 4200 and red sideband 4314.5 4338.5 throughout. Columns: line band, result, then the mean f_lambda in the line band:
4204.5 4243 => 0.07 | 5.64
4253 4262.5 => 0.01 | 6.25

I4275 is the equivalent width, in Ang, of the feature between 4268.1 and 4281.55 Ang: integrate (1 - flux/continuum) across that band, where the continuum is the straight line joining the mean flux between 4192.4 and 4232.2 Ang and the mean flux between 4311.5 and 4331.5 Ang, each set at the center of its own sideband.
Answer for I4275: 1.9 Ang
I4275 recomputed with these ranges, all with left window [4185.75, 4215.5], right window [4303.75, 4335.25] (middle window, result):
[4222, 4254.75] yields 1.02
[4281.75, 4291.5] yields 0.66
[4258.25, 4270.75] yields -0.49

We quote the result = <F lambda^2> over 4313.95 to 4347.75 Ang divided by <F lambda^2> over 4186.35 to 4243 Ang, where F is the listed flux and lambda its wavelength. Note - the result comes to 1.3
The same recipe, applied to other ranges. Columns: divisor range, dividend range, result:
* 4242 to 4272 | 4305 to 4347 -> 1.06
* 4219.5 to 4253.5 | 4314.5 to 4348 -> 1.25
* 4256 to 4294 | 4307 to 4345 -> 1.14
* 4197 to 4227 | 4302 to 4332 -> 1.05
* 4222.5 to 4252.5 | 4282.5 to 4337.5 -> 1.06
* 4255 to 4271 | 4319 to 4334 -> 1.15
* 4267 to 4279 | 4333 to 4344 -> 1.32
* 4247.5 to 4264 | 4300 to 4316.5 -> 0.76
